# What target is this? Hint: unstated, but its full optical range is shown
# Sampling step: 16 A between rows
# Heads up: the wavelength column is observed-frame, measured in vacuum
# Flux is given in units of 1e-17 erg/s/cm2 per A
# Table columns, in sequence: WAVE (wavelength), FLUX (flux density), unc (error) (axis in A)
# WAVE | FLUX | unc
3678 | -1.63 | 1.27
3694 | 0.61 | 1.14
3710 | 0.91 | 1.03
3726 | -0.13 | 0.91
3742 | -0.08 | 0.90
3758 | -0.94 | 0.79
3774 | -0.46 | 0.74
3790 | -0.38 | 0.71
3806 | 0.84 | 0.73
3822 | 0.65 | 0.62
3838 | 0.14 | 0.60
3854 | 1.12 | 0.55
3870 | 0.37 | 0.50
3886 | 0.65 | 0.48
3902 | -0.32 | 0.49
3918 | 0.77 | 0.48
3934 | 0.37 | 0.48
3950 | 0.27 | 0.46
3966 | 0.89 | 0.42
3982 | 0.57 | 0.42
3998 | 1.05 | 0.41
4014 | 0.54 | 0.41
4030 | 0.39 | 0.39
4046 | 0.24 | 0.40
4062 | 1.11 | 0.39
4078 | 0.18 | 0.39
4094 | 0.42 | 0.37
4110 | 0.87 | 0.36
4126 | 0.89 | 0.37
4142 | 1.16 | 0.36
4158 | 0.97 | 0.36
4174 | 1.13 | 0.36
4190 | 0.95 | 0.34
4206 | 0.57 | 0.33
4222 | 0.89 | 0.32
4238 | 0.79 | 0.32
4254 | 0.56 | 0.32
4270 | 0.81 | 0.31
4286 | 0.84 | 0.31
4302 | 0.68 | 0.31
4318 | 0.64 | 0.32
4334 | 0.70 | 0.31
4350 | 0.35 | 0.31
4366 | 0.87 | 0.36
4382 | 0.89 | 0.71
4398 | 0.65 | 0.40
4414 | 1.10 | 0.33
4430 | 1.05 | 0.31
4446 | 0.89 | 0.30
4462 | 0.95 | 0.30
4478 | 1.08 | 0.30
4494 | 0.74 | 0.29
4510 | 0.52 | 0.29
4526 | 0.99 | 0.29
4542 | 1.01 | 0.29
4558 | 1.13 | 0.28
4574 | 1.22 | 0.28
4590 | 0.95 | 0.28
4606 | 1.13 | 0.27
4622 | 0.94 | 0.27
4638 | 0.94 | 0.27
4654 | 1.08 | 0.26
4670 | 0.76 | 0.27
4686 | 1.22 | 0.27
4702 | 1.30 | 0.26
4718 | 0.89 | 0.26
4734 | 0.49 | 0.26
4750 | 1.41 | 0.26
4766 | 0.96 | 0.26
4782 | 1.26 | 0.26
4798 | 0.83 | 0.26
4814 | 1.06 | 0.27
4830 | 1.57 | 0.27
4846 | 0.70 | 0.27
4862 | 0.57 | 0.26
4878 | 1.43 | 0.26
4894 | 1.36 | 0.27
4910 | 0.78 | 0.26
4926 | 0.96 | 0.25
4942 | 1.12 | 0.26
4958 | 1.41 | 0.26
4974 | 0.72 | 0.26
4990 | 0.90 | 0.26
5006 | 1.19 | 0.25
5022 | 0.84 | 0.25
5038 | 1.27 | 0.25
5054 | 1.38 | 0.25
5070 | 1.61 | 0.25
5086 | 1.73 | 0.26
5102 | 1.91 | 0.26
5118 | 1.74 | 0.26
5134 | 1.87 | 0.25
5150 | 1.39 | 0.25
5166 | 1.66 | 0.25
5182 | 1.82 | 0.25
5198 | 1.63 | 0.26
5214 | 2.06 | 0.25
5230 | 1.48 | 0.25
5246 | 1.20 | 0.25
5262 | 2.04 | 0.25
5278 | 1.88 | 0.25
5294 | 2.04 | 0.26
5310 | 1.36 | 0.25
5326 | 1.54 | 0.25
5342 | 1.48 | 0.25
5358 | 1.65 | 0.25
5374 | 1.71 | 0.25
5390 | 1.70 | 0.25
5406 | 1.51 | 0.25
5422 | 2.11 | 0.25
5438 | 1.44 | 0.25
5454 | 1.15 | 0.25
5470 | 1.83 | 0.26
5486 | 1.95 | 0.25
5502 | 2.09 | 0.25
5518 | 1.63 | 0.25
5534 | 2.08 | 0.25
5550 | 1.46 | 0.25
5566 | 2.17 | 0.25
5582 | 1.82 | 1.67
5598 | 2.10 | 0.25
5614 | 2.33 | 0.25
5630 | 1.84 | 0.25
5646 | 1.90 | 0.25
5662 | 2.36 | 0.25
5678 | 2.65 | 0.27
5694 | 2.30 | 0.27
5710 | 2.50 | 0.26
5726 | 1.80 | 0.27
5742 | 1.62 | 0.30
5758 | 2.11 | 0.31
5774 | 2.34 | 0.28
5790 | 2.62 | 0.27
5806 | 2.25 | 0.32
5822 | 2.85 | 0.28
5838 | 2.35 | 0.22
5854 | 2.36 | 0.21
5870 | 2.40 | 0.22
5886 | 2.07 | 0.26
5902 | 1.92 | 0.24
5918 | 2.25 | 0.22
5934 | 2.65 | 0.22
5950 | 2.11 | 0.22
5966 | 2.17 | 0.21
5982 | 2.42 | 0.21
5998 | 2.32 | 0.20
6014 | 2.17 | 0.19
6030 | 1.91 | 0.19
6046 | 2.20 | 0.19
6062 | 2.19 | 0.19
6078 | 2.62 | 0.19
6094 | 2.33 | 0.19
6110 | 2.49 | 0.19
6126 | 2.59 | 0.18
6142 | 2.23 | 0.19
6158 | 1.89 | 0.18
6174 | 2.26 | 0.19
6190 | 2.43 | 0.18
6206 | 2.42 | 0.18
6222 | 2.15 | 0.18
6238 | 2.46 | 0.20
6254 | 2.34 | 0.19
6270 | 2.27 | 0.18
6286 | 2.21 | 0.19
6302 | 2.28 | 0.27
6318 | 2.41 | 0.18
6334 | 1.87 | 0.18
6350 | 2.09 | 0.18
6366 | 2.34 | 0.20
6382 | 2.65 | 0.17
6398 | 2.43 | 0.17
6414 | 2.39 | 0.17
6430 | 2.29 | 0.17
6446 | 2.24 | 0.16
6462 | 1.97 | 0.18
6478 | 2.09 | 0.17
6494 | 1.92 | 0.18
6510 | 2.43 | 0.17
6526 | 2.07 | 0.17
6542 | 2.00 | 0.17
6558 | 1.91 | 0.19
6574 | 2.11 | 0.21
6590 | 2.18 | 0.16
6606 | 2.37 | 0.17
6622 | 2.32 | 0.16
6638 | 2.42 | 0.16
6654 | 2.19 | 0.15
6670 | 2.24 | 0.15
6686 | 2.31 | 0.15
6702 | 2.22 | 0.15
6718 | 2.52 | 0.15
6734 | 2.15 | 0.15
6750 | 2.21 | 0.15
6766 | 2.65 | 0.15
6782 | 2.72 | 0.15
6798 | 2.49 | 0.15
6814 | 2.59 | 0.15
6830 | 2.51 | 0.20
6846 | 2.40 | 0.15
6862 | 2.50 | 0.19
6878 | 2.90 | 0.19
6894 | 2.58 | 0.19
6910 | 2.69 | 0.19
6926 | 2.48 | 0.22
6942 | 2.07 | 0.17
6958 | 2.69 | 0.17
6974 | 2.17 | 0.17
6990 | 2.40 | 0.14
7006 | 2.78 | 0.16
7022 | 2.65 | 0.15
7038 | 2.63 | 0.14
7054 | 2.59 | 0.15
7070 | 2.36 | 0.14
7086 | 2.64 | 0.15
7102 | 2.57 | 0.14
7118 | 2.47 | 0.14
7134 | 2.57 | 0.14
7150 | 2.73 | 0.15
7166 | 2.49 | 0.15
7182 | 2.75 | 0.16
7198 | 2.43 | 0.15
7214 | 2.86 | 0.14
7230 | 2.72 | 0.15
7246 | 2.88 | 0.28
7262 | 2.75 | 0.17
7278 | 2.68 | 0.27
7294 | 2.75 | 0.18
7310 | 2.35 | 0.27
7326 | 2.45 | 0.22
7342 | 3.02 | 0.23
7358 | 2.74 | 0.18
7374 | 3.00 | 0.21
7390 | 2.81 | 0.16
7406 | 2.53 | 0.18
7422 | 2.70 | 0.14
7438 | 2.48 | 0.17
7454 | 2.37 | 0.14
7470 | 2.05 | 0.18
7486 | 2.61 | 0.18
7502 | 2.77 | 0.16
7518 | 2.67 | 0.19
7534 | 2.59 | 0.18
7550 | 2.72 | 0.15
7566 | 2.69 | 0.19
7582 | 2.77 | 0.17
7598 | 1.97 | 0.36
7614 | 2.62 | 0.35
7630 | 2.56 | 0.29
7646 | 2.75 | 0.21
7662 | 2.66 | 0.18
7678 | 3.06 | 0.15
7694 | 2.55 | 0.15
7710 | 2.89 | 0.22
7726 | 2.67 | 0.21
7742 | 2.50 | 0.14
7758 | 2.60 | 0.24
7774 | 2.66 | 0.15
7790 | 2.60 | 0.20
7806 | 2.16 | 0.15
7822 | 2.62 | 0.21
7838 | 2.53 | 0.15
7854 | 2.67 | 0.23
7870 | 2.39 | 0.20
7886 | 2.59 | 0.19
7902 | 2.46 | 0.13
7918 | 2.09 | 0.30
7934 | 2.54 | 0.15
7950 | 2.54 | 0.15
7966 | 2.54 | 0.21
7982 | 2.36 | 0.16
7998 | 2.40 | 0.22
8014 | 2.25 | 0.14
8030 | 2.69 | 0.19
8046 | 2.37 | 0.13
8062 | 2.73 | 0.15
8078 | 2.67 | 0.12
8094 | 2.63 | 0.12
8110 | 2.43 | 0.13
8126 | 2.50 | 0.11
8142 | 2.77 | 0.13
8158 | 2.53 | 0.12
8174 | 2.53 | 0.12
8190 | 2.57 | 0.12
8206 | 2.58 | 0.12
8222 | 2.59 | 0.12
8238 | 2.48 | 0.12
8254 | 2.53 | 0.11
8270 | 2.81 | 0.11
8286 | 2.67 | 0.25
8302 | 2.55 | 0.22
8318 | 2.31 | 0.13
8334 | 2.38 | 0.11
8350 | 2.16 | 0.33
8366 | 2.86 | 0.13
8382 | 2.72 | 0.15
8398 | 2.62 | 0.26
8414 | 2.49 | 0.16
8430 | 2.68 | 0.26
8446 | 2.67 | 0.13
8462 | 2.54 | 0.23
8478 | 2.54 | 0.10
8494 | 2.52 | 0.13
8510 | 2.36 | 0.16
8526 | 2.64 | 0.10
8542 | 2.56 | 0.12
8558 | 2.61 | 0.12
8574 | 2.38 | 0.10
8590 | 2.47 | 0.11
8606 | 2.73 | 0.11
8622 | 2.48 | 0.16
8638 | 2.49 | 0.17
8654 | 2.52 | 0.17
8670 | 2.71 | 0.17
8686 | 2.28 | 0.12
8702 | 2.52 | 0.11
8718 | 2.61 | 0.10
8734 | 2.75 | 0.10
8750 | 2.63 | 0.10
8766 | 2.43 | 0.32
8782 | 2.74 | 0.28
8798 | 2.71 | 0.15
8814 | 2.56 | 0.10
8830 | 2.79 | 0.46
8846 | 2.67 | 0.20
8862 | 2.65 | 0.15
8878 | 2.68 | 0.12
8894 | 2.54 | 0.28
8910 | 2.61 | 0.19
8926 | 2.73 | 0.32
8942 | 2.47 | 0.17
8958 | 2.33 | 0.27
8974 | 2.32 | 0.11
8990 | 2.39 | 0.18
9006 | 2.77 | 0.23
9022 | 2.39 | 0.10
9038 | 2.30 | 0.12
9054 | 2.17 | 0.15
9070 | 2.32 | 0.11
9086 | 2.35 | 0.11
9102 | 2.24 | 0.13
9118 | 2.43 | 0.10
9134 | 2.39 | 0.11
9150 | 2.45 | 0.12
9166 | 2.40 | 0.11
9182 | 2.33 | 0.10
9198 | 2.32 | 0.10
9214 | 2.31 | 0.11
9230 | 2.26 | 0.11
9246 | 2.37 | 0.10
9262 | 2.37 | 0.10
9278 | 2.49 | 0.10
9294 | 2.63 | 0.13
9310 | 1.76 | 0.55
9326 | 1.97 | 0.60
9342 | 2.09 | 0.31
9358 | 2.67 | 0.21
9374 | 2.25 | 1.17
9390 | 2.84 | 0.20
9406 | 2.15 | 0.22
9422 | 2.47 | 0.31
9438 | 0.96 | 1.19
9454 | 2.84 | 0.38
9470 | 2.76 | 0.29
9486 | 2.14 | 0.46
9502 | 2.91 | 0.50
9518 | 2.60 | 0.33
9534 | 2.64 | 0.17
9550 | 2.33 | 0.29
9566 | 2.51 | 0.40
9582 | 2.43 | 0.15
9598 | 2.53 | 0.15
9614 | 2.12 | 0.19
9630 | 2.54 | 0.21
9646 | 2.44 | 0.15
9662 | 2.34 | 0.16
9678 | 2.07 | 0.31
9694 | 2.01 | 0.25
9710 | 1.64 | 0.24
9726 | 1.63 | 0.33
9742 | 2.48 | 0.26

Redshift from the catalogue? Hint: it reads 0.265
